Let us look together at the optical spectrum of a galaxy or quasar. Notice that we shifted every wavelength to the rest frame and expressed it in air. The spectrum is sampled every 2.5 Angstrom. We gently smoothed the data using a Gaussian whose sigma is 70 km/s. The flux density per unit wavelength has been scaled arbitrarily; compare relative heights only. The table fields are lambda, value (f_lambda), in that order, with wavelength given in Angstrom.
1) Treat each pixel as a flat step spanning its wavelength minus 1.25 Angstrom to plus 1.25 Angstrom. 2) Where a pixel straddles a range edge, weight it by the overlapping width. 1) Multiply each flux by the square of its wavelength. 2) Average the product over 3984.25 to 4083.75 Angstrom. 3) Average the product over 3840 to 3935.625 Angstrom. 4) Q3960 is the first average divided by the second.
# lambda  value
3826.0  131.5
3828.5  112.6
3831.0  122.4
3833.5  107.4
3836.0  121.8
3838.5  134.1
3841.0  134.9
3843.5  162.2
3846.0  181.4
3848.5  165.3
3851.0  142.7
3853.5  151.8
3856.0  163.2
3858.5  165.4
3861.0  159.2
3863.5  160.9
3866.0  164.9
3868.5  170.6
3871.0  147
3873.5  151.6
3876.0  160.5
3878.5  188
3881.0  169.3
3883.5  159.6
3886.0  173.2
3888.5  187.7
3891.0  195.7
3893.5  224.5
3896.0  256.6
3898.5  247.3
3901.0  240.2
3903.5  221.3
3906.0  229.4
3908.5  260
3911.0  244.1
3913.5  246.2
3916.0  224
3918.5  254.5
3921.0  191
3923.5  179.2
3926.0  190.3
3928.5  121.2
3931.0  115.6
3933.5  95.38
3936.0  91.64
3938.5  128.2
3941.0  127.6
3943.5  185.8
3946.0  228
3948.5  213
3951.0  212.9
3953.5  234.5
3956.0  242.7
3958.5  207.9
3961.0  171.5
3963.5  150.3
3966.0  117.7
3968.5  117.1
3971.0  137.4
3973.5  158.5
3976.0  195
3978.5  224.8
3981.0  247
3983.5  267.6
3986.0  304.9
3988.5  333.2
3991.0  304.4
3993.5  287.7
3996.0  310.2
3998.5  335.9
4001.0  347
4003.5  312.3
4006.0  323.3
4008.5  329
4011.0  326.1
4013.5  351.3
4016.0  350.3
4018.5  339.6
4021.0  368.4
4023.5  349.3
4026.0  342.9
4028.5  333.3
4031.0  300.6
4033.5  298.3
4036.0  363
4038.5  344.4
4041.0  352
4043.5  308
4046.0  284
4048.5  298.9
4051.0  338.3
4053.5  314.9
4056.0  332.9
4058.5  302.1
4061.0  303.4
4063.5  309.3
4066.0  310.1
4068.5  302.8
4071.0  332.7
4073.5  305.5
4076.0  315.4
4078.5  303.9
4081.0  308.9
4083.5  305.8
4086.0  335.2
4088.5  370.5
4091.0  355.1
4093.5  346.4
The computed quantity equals 1.89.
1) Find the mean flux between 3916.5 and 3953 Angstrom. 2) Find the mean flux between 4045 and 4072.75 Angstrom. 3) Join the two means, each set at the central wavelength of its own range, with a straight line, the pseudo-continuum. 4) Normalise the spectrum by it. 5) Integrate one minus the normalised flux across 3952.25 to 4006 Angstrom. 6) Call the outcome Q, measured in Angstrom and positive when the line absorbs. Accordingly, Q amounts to -4.2 Angstrom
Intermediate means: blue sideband 169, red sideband 312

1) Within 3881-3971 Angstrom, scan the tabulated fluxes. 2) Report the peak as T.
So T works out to 260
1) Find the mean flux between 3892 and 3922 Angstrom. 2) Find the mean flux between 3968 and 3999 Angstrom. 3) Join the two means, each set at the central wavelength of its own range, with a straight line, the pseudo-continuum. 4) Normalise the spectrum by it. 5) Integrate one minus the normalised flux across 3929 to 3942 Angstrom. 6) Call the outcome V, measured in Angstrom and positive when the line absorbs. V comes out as 6.97 Angstrom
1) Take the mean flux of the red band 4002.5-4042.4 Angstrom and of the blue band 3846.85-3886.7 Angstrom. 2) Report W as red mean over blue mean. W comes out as 2.08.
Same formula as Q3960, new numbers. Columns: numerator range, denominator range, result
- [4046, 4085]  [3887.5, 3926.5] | 1.50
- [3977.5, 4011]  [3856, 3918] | 1.62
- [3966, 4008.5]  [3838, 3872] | 1.77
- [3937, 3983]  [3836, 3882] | 1.22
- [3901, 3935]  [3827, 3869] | 1.39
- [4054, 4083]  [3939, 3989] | 1.63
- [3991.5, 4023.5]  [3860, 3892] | 2.11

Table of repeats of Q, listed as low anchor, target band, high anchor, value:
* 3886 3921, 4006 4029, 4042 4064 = -4.0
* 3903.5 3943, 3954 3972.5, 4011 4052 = 5.4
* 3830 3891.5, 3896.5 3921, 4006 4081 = -4.6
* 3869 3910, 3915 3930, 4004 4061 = 2.5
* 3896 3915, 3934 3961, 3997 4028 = 9.4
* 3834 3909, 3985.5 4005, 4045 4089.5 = -3.9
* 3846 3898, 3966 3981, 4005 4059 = 5.7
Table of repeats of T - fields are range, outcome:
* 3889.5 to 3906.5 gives 256.6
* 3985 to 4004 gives 347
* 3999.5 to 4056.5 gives 368.4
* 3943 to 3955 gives 234.5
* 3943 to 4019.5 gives 351.3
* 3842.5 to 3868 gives 181.4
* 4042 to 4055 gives 338.3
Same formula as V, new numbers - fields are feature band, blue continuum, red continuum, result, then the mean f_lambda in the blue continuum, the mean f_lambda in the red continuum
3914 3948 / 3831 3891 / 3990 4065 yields 8.9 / 158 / 325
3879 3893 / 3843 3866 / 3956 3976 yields -1.7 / 162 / 160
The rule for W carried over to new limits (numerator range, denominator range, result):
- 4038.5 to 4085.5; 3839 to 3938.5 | 1.74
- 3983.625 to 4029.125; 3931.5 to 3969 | 1.95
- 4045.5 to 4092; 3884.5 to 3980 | 1.67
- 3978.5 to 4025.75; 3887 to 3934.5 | 1.54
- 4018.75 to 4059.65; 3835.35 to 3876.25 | 2.10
